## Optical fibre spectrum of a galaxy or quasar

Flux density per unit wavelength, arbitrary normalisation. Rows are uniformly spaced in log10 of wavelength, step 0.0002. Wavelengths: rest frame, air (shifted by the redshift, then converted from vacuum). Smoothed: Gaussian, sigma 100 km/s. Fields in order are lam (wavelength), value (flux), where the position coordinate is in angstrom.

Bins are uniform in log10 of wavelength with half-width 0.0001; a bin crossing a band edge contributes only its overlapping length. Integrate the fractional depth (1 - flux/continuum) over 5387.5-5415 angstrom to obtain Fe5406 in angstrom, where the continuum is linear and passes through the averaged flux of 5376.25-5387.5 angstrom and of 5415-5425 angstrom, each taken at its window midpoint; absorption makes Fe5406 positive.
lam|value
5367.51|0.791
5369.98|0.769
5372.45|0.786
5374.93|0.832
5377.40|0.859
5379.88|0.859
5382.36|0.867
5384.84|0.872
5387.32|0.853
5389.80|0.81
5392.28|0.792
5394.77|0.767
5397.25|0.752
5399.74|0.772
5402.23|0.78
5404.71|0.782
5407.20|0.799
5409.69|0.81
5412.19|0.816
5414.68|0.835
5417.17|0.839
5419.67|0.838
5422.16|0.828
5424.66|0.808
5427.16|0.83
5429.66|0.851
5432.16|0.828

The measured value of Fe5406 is 1.7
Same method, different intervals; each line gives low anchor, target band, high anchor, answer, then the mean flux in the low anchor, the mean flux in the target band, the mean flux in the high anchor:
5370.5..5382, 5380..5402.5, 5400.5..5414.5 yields 0.2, 0.832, 0.811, 0.799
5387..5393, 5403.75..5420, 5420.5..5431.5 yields 0.2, 0.816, 0.816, 0.83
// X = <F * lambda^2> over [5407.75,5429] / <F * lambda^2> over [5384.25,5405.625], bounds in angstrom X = 1.0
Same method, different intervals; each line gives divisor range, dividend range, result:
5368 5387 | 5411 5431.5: 1.01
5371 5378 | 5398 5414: 0.98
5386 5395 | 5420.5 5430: 1.03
